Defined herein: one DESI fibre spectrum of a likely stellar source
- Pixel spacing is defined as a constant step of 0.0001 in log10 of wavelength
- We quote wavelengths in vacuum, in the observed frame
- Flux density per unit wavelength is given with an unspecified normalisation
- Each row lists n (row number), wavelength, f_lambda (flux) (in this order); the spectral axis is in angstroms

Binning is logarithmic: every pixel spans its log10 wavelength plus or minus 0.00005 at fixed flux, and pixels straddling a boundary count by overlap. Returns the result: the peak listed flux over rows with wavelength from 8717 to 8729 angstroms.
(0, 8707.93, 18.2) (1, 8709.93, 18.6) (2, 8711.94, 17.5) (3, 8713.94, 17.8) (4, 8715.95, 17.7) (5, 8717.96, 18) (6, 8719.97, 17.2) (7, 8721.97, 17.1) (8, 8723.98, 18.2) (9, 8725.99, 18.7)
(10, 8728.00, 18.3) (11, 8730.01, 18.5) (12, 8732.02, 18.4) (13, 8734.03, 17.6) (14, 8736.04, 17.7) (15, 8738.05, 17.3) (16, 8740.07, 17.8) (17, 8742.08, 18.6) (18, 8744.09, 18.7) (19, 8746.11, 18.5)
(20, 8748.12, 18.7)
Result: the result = 18.7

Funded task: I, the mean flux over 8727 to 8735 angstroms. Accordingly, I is 18.2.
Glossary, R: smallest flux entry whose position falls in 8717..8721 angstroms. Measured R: 17.2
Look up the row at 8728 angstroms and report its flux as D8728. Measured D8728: 18.3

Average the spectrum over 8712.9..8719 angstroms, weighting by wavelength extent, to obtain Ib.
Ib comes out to 17.8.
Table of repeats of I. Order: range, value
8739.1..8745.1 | 18.4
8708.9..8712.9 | 18.1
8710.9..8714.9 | 17.7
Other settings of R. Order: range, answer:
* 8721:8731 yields 17.1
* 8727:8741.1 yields 17.3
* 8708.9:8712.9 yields 17.5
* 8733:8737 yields 17.6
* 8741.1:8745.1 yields 18.6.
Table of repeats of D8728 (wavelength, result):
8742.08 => 18.6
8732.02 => 18.4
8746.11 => 18.5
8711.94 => 17.5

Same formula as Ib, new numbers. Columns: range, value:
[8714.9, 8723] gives 17.5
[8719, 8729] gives 17.9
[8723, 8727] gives 18.4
